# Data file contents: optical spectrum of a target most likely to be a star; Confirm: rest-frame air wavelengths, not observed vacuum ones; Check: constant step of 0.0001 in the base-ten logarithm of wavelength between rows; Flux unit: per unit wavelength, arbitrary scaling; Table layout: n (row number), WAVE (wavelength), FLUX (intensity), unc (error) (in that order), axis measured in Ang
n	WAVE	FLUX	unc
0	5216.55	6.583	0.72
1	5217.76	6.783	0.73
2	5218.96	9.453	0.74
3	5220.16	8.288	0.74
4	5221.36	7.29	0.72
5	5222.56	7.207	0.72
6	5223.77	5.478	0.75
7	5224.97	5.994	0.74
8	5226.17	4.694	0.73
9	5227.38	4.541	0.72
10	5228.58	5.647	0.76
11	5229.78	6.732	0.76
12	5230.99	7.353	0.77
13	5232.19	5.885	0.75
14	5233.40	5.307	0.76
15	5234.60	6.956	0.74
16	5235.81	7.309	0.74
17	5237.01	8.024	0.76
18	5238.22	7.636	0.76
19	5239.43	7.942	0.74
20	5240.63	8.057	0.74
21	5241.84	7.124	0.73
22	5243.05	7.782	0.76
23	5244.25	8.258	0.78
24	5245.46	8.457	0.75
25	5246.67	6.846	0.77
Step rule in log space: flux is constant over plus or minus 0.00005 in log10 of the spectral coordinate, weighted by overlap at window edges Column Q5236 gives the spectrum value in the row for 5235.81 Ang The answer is 7.309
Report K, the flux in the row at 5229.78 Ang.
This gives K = 6.732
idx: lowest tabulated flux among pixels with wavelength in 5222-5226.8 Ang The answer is 4.694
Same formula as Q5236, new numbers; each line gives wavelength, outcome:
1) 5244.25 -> 8.258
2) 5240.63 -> 8.057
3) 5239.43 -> 7.942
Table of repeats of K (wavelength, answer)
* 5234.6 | 6.956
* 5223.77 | 5.478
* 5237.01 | 8.024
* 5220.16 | 8.288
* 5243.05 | 7.782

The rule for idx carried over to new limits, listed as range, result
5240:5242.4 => 7.124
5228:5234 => 5.307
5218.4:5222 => 7.29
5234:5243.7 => 6.956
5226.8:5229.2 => 4.541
